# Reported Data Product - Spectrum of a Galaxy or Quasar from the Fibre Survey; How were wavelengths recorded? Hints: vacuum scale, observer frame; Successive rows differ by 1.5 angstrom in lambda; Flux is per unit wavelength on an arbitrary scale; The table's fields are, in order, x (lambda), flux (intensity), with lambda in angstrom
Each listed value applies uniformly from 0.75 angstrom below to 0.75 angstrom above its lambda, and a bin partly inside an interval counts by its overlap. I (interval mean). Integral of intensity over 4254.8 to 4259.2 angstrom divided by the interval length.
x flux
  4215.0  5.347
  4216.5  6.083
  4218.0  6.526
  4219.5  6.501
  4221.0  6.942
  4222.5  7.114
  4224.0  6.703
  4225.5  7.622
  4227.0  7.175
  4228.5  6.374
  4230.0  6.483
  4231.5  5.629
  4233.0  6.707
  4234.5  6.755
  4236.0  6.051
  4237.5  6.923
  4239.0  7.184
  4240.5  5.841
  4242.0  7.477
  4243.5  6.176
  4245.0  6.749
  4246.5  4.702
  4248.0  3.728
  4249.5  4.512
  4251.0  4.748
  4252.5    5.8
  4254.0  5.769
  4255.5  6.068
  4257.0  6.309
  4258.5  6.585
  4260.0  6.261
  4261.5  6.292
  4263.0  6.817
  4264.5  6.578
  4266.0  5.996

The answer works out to 6.32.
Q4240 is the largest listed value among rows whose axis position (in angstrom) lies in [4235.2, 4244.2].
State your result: 7.477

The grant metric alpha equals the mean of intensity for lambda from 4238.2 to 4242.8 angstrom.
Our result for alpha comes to 6.83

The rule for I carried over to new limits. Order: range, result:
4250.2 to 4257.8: 5.74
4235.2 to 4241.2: 6.51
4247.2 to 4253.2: 4.69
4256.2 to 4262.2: 6.36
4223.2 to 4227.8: 7.16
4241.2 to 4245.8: 6.77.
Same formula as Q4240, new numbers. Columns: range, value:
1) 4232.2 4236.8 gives 6.755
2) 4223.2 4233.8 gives 7.622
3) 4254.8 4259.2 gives 6.585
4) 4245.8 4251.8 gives 4.748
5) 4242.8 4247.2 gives 6.749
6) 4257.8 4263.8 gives 6.817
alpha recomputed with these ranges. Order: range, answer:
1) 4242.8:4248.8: 5.32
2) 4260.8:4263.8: 6.56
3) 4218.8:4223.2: 6.85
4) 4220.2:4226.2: 7.09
